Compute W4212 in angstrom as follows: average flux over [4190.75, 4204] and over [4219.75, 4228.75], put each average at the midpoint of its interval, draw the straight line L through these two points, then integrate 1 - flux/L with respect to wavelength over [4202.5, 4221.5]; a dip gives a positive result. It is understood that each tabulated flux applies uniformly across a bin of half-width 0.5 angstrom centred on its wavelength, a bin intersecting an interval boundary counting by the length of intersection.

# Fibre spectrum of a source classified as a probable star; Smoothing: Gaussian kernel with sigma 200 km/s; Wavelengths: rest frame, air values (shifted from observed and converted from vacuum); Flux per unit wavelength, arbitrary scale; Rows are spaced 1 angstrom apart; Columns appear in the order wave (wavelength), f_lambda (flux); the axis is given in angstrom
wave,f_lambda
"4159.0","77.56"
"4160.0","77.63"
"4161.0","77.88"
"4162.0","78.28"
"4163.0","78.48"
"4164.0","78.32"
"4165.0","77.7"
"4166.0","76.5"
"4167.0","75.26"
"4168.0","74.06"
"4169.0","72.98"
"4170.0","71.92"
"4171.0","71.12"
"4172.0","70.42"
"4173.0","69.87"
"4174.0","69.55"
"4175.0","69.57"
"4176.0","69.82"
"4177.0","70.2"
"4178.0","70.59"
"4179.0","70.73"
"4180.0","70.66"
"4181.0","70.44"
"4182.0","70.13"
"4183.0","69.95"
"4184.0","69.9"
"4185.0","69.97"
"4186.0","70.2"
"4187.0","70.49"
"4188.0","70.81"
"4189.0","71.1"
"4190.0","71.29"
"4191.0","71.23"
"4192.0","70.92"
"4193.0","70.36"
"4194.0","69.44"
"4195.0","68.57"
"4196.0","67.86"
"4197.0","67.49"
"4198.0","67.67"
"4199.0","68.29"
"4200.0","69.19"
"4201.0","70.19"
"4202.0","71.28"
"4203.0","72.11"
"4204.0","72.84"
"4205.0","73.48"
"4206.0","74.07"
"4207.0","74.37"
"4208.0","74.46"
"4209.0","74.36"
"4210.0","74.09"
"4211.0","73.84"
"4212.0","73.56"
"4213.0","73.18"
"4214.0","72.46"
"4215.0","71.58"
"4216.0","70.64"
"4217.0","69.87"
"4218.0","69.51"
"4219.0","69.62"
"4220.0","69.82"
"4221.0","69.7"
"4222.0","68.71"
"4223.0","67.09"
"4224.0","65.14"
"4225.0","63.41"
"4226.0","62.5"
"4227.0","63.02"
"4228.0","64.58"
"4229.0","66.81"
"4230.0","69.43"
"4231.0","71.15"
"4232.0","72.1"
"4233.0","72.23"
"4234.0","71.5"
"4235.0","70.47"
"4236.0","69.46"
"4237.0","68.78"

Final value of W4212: -1.3 angstrom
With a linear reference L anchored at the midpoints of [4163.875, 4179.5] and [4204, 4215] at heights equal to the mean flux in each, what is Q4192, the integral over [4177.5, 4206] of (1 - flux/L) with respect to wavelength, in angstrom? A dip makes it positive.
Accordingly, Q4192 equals 1.04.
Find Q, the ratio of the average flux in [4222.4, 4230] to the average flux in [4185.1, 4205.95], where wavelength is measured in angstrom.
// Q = 0.92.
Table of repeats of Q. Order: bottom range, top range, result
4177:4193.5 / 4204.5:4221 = 1.03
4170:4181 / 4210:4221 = 1.02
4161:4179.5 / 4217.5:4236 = 0.93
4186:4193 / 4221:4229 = 0.92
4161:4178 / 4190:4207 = 0.96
